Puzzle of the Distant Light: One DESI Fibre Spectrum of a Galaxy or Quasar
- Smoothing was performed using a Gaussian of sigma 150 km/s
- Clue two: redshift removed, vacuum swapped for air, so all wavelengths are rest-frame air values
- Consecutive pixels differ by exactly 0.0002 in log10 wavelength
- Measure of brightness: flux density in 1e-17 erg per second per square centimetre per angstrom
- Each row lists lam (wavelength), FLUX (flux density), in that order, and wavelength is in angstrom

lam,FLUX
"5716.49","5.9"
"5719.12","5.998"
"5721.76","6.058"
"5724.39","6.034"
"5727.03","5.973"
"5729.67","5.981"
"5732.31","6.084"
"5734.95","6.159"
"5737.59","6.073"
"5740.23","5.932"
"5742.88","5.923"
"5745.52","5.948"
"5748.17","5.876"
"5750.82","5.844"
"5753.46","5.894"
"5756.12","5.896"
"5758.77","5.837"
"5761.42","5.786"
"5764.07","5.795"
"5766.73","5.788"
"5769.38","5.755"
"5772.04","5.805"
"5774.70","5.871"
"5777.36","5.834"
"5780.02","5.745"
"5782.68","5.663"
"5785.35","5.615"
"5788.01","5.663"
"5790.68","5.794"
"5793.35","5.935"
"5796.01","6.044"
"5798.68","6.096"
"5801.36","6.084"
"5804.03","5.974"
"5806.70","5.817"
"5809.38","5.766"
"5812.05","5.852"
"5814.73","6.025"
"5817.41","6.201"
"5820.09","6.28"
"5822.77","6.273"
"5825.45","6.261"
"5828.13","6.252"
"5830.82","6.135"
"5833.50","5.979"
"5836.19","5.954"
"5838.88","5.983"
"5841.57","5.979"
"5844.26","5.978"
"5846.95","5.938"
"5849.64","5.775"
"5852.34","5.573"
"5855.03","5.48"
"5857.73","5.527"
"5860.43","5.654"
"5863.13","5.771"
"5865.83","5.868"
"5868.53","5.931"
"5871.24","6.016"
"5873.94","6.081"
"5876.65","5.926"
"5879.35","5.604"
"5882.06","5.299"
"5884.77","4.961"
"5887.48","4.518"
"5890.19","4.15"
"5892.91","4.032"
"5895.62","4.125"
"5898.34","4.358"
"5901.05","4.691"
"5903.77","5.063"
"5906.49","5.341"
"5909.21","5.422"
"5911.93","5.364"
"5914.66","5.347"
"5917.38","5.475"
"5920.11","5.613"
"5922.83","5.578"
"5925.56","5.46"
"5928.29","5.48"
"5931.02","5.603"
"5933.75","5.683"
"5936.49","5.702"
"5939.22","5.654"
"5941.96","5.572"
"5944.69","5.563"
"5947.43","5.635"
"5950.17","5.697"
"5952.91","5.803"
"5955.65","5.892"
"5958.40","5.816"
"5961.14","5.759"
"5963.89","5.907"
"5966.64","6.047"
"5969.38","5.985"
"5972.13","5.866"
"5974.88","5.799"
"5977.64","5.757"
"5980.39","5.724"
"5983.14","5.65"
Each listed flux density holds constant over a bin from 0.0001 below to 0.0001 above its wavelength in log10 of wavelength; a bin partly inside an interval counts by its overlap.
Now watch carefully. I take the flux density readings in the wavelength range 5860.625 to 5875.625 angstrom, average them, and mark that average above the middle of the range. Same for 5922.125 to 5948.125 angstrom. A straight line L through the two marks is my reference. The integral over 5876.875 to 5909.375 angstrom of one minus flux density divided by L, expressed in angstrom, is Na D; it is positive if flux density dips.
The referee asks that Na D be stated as 5.5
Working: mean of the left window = 5.91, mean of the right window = 5.59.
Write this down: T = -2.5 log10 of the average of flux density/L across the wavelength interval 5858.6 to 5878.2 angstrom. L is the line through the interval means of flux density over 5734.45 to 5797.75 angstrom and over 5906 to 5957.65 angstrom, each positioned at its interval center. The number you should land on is -0.04 mag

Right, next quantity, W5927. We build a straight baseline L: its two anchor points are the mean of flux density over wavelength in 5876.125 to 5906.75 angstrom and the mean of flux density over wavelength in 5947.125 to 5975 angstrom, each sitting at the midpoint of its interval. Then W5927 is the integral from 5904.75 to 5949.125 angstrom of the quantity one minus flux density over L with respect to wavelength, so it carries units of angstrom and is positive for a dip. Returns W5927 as -1.7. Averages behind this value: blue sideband 4.79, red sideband 5.85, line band 5.53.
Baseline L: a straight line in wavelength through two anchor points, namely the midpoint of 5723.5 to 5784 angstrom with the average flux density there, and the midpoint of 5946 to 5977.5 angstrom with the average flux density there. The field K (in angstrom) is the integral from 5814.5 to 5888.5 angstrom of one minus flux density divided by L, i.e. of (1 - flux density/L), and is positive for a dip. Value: 0.4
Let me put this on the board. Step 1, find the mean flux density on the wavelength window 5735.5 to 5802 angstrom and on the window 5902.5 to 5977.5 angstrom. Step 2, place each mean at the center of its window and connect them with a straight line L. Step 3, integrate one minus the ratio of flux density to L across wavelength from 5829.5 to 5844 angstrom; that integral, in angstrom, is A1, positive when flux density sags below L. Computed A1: -0.6 angstrom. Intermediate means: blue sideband 5.86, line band 6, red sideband 5.64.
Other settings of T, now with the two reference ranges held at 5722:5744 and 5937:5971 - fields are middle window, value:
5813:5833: -0.05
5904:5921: 0.08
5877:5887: 0.11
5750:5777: 0.03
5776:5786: 0.05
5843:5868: 0.03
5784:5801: 0.02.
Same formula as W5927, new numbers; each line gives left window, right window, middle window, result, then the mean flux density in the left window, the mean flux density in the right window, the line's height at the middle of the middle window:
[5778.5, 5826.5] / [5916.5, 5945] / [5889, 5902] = 3.3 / 5.95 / 5.58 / 5.68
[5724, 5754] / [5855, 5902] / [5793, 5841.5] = -4.4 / 5.98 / 5.22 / 5.55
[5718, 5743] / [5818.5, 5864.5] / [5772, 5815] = 0.8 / 6.02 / 5.93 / 5.97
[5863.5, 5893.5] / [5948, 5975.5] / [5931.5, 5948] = 0.3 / 5.35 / 5.85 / 5.72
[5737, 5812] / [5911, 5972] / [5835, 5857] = -0.2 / 5.86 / 5.67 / 5.78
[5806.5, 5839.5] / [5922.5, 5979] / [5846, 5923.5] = 7.7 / 6.07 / 5.73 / 5.9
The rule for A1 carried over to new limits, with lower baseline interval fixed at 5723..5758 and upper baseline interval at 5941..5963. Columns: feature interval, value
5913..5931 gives 0.81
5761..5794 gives 0.87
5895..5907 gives 2.23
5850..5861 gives 0.50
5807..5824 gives -0.49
